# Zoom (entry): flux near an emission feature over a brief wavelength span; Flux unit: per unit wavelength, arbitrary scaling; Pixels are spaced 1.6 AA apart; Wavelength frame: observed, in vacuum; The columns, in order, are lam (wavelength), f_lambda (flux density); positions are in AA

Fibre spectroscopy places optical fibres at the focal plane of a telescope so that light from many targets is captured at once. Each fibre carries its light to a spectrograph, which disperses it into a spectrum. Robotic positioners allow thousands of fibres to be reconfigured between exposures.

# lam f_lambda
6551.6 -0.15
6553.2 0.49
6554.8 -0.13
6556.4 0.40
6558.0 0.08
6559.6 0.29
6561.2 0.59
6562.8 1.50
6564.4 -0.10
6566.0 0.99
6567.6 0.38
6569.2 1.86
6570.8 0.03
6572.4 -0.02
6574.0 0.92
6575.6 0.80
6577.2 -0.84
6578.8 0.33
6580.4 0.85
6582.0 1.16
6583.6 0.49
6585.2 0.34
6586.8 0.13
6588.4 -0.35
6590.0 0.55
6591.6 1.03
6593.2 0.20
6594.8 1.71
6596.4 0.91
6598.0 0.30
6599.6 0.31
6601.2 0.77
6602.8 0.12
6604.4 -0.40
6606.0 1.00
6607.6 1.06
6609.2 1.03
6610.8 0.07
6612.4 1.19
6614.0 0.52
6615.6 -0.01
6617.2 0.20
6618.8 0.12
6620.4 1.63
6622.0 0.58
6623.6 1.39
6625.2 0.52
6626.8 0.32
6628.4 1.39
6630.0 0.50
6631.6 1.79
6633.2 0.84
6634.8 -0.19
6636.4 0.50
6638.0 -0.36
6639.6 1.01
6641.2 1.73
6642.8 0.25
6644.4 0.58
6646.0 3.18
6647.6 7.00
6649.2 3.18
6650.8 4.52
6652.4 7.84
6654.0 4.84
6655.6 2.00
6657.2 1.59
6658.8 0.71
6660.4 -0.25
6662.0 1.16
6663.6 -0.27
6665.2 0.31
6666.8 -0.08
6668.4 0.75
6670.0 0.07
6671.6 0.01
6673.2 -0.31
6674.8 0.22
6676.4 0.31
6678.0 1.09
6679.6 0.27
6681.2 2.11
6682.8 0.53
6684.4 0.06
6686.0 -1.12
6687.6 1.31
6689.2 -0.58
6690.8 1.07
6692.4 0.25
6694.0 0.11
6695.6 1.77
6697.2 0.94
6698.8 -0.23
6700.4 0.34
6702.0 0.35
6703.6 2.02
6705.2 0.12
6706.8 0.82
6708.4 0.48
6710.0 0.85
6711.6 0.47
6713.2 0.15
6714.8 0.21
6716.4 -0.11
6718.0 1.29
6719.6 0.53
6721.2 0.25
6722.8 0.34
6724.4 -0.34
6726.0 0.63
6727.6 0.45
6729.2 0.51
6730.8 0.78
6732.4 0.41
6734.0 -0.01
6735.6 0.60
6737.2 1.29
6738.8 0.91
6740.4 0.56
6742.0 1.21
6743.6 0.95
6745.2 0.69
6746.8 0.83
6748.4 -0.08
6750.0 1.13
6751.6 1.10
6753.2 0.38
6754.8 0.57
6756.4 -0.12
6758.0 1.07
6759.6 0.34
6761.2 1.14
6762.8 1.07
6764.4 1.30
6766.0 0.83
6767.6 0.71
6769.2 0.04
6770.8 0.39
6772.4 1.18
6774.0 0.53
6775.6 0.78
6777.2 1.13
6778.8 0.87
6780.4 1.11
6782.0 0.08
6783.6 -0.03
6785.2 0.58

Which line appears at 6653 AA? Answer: [O II] 3727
